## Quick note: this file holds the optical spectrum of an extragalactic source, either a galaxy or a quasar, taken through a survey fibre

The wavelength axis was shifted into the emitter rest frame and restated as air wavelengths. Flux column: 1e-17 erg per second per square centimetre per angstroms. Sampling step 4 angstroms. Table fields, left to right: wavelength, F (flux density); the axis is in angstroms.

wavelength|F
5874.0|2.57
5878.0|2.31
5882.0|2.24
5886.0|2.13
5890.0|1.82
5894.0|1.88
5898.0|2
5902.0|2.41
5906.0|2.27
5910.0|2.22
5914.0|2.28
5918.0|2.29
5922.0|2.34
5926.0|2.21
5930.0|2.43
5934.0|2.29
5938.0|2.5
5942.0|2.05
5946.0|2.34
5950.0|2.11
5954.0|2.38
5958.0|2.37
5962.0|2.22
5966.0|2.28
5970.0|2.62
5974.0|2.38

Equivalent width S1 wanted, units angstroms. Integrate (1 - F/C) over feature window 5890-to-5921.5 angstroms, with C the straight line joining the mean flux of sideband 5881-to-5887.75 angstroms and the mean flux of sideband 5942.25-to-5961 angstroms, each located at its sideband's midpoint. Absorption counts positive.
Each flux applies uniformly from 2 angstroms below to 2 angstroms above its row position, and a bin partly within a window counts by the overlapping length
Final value 0.5 angstroms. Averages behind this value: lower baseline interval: 2.18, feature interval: 2.18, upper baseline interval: 2.27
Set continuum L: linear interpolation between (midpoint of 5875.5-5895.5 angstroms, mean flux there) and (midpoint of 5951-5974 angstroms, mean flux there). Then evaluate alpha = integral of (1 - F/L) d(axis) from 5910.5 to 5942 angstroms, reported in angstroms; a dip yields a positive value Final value -1.1 angstroms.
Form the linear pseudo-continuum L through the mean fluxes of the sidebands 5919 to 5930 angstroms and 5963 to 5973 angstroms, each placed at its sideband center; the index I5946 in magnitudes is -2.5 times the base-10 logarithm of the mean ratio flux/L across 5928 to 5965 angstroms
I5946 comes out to 0.03 mag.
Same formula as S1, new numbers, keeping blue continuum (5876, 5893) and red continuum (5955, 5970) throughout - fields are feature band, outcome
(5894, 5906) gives 0.0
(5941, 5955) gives 0.5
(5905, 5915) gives -0.3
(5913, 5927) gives -0.4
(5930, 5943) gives -0.3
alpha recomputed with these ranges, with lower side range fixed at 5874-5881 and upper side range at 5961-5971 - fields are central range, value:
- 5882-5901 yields 2.9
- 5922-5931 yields 0.2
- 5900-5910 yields 0.2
